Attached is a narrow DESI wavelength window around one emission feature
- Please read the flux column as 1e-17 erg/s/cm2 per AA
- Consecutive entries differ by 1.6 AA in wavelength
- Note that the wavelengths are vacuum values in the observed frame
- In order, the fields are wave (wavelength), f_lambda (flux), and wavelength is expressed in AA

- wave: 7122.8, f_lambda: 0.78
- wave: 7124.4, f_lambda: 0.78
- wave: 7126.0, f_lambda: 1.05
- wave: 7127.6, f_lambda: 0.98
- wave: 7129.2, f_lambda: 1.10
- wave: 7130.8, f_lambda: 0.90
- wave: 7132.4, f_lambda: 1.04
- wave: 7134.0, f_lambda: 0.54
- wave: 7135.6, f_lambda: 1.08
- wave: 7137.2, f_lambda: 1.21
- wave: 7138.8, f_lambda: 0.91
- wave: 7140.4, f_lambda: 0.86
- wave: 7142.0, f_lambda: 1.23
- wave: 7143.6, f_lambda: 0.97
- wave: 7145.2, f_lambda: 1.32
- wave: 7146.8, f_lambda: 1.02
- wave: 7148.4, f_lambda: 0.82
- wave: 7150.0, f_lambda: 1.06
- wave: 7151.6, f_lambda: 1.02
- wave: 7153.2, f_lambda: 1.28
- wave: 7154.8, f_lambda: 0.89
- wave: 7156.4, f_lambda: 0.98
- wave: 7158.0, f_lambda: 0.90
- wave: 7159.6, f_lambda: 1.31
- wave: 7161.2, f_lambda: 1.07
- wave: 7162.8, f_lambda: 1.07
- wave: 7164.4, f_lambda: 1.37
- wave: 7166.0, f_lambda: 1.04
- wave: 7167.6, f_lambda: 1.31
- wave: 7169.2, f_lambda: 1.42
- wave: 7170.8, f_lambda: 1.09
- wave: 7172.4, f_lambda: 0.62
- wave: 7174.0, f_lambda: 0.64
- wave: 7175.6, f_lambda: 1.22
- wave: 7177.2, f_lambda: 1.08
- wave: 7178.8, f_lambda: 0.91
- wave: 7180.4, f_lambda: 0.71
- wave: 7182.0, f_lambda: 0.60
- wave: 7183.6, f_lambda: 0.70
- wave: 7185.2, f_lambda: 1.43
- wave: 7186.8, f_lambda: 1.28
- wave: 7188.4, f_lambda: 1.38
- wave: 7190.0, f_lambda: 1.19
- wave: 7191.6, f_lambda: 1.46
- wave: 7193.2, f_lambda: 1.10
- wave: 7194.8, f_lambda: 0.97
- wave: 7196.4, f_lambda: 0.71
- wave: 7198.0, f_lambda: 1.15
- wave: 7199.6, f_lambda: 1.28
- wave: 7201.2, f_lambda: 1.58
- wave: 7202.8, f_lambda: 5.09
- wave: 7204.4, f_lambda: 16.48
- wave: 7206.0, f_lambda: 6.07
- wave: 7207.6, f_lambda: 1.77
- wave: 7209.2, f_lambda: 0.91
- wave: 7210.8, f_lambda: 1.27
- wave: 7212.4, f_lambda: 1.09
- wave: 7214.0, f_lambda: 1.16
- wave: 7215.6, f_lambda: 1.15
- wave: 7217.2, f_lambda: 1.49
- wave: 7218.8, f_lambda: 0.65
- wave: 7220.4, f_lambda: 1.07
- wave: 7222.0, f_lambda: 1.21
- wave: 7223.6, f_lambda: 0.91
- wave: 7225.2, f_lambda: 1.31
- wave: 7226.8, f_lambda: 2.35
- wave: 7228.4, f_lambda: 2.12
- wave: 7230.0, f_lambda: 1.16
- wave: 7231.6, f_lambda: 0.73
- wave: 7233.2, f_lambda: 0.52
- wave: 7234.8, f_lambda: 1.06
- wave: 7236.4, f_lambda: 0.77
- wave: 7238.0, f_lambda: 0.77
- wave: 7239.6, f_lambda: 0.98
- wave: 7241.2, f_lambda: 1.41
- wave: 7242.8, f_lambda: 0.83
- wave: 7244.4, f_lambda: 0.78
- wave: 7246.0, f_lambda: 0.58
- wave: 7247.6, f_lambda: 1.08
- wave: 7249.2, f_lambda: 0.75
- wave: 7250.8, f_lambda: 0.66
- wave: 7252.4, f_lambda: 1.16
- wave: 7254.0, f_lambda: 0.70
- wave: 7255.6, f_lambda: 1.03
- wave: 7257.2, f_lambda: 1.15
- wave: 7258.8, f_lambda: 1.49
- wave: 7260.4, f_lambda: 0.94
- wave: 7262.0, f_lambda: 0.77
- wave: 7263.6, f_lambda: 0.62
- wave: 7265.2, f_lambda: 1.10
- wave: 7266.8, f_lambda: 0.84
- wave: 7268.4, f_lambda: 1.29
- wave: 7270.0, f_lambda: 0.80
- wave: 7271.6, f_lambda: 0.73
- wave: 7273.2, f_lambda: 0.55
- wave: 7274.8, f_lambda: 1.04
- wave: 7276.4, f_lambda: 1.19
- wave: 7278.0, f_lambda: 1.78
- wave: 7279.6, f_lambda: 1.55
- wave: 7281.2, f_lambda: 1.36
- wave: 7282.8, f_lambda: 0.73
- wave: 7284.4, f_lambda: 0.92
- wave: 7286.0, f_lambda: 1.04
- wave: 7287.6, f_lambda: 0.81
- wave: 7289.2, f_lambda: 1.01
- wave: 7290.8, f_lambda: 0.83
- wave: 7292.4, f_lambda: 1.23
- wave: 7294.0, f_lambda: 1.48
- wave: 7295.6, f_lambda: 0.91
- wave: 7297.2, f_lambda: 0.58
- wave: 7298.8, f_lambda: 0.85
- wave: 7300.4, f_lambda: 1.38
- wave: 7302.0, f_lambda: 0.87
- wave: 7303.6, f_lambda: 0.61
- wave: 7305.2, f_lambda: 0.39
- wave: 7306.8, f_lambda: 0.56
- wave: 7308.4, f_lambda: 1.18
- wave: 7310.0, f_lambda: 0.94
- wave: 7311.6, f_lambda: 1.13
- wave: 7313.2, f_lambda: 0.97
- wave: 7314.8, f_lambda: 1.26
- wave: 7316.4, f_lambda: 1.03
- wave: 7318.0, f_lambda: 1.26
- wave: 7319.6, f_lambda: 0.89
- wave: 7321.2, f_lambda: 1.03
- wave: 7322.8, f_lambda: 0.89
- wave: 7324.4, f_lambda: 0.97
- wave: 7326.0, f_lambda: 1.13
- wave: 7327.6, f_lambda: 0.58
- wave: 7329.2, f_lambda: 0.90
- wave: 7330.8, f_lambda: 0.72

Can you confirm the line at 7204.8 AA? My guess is H-alpha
